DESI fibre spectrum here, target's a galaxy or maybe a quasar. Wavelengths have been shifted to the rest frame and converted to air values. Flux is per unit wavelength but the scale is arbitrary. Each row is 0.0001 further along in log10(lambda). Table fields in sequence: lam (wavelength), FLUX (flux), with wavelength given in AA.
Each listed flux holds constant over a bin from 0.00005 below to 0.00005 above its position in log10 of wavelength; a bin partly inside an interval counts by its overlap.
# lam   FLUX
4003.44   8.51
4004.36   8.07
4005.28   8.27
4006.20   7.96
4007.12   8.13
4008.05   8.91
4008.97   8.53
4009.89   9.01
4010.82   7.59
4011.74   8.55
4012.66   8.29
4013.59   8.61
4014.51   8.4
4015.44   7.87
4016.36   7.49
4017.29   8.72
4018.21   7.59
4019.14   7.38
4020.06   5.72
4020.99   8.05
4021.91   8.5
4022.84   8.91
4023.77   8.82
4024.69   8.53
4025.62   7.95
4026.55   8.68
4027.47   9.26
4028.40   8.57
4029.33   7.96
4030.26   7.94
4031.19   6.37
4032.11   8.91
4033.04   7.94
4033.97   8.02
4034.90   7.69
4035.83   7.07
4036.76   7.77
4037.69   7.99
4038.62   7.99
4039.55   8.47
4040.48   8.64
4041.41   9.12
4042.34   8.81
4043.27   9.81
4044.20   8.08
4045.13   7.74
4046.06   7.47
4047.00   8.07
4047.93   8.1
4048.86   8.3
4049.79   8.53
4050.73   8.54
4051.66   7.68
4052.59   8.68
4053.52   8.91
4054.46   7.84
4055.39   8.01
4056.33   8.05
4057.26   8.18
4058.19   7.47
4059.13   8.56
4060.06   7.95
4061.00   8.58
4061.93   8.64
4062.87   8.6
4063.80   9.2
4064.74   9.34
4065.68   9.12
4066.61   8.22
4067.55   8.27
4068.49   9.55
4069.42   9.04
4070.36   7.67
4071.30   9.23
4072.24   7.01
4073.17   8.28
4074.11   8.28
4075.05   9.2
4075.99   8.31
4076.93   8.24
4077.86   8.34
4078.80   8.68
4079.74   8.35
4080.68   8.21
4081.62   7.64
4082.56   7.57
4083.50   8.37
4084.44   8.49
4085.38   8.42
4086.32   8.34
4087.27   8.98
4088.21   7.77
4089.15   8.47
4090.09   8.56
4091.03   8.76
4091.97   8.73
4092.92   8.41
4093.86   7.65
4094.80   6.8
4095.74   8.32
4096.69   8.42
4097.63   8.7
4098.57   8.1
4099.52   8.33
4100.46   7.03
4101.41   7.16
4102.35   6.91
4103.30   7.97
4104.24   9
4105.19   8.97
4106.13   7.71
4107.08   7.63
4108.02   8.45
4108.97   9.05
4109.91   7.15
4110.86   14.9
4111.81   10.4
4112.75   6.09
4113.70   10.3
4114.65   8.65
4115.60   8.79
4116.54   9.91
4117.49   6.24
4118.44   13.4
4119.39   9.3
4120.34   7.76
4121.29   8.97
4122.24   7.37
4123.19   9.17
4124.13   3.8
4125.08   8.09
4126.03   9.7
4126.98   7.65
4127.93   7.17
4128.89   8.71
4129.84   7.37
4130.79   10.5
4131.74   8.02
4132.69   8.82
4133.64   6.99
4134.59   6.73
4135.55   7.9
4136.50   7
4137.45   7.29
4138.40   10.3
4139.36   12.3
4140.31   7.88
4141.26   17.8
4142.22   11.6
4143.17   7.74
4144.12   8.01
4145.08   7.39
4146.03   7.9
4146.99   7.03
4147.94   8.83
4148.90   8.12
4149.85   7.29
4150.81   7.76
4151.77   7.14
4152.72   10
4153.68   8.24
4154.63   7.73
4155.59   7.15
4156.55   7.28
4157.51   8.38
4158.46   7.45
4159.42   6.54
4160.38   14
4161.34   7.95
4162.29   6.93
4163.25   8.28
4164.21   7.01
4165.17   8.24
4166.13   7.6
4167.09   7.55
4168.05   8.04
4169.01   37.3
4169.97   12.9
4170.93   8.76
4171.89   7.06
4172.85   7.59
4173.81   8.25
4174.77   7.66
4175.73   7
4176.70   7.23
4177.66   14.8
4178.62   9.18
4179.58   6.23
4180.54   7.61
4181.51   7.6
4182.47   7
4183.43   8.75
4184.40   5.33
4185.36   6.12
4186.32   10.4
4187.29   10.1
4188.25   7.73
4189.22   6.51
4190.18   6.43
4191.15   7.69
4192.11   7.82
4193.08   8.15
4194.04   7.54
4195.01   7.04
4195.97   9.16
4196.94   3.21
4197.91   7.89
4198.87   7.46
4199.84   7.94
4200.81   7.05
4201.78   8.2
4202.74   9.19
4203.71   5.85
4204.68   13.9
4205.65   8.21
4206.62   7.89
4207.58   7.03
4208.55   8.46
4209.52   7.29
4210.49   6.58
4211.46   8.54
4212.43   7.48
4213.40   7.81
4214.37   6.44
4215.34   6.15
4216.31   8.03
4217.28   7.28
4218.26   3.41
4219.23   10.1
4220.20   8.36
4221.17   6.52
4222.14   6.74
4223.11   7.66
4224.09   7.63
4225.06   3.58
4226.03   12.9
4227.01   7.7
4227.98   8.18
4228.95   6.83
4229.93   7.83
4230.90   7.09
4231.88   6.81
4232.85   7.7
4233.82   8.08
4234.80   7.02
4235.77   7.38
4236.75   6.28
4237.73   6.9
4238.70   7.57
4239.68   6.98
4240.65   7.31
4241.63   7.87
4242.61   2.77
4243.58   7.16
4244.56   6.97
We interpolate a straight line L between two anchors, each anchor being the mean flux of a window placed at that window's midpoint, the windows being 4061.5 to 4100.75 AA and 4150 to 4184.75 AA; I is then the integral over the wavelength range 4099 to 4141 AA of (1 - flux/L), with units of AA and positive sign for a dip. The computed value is 0.6 AA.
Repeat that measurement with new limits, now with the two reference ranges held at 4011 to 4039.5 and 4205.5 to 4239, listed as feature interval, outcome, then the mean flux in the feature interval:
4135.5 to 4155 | -3.0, 8.85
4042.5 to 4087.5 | -2.6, 8.38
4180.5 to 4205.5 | -0.9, 7.76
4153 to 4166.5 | -0.8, 8.09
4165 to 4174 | -4.7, 11.5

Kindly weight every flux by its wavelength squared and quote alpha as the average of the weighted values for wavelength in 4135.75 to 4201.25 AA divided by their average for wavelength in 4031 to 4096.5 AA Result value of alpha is 1.1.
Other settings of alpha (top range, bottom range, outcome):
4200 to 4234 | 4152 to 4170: 0.80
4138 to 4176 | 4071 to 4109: 1.17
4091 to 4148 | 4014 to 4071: 1.08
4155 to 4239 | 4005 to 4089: 1.05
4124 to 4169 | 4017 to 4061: 1.12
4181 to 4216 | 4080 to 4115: 0.96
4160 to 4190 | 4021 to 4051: 1.19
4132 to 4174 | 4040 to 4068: 1.14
